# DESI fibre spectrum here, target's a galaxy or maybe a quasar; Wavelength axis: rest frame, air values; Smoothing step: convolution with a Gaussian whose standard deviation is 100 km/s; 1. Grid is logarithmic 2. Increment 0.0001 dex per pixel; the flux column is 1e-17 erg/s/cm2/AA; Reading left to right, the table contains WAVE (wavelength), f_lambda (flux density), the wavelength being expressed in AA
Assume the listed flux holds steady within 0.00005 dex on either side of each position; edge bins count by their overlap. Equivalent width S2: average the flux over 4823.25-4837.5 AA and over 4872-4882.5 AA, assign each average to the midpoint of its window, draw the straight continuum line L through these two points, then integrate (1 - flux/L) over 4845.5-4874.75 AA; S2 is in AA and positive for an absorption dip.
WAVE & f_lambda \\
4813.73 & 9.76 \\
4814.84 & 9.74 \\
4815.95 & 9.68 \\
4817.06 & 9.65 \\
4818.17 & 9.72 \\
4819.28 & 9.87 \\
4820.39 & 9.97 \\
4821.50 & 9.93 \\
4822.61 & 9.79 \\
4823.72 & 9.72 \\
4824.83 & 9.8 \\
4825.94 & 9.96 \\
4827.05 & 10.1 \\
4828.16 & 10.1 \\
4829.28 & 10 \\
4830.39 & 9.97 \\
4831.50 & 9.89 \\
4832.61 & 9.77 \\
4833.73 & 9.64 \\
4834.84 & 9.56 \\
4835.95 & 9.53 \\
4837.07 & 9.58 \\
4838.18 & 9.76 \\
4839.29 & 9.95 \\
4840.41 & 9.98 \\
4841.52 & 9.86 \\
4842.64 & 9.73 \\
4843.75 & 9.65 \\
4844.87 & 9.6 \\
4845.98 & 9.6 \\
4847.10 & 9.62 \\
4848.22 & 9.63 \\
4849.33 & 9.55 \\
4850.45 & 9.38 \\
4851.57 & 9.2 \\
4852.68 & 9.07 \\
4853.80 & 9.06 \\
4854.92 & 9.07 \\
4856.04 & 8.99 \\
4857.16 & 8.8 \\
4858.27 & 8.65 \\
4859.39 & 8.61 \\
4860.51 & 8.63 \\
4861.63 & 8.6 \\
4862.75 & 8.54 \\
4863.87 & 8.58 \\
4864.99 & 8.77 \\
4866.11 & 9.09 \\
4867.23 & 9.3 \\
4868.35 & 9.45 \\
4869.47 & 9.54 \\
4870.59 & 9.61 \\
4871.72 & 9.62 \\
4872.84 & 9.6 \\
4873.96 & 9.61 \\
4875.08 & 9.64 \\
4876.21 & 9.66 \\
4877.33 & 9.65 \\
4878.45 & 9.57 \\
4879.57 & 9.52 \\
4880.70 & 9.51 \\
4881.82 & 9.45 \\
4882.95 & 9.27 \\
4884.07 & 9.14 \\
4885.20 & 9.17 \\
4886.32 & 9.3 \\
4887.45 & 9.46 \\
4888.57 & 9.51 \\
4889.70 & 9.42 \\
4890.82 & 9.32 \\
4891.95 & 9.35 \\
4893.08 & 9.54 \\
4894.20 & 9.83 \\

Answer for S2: 1.5 AA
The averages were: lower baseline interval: 9.82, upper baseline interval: 9.58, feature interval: 9.16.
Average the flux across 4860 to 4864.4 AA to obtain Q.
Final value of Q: 8.58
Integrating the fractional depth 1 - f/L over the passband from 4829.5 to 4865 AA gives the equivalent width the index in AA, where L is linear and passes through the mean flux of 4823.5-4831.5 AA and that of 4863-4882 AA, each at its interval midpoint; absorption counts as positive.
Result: 1.3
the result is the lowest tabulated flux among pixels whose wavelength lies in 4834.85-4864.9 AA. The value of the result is 8.54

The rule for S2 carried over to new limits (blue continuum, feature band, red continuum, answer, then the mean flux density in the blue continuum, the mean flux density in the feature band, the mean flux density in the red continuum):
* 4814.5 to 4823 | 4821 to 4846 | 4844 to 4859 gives -0.7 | 9.79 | 9.81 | 9.25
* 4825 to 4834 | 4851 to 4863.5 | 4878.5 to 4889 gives 1.1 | 9.93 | 8.84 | 9.38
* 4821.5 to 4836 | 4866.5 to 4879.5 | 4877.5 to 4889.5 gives -0.1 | 9.85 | 9.56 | 9.4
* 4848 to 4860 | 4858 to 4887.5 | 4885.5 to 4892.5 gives 0.0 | 9.08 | 9.24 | 9.39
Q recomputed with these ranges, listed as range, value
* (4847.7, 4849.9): 9.6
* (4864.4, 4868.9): 9.15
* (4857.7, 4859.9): 8.66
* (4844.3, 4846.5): 9.61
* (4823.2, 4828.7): 9.95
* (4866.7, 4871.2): 9.47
